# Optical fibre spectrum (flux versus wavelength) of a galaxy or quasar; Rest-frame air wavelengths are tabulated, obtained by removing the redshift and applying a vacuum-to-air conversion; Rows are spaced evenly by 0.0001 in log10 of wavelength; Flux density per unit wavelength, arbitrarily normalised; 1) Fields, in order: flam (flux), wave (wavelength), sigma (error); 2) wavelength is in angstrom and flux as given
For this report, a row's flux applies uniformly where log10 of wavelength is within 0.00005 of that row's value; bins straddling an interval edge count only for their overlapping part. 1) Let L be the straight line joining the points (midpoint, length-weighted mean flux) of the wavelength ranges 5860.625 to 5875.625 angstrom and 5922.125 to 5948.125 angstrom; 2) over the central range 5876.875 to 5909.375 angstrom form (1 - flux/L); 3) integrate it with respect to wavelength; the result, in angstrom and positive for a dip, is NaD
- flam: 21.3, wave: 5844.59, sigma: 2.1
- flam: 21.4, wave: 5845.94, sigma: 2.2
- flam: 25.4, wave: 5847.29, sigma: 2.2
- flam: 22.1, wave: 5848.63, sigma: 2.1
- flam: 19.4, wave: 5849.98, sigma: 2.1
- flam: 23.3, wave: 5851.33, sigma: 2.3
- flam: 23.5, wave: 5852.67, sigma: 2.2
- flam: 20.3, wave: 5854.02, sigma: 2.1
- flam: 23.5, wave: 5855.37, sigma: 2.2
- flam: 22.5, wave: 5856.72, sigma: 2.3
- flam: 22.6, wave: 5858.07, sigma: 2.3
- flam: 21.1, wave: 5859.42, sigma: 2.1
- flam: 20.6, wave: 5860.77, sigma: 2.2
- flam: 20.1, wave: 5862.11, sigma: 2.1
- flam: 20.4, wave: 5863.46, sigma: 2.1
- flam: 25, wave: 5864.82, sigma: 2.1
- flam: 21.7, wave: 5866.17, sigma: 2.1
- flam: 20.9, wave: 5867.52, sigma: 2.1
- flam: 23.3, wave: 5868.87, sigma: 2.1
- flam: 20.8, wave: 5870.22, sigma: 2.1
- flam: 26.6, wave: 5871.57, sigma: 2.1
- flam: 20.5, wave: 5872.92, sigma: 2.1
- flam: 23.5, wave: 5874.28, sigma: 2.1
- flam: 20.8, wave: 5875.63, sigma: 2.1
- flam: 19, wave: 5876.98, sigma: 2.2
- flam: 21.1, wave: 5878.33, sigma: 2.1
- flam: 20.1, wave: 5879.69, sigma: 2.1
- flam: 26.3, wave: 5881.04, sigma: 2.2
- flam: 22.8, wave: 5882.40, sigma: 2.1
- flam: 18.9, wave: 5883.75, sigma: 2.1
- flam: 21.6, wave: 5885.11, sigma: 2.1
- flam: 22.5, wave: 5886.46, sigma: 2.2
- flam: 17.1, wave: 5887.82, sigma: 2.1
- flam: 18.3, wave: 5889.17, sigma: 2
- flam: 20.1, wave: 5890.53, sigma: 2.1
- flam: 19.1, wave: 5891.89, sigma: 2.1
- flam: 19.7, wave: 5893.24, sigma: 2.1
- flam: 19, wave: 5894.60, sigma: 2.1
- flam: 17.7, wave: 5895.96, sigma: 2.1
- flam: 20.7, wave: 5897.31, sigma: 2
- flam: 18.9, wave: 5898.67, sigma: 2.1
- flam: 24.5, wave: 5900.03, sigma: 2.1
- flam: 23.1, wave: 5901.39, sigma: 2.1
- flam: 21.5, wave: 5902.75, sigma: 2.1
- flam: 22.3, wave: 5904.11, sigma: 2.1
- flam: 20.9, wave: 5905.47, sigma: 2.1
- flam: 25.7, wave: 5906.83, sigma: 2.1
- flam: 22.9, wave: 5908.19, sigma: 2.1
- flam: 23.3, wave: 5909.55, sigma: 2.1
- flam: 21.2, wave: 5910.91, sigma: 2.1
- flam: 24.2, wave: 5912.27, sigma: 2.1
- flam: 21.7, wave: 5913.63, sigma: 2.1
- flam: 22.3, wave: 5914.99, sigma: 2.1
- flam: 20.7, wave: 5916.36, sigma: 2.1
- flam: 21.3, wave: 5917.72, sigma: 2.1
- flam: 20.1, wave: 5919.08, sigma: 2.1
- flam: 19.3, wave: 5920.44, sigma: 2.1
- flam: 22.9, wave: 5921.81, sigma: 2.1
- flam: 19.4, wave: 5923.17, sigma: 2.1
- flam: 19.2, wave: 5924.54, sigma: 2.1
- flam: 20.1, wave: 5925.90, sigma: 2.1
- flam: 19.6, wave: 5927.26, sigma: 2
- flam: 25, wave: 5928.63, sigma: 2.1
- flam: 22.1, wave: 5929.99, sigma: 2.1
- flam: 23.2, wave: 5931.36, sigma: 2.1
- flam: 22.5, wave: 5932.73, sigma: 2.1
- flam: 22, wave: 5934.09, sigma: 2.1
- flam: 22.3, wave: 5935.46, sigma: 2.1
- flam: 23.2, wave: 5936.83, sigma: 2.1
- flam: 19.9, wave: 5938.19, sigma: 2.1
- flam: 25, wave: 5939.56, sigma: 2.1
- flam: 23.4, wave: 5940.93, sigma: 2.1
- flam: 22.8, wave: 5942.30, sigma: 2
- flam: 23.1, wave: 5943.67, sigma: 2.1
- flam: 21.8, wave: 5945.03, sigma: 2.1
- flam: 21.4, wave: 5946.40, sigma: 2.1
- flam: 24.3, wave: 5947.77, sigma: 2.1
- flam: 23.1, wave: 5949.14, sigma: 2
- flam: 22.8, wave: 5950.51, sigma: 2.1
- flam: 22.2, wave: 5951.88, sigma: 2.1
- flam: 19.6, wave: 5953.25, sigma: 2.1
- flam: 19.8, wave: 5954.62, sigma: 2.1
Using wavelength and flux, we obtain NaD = 1.6 angstrom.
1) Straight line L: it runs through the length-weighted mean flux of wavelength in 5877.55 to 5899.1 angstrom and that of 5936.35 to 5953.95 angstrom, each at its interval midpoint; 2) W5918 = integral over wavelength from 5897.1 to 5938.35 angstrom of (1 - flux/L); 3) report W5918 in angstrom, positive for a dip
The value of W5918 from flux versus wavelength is -0.8 angstrom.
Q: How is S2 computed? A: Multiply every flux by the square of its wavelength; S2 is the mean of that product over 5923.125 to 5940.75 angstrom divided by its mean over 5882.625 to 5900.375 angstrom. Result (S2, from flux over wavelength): 1.1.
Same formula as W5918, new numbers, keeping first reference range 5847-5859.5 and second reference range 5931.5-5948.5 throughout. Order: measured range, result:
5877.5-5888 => 0.46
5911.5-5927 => 1.10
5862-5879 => 0.40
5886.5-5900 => 1.86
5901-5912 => -0.06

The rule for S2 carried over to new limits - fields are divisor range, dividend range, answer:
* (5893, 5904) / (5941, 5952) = 1.11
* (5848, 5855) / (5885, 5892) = 0.92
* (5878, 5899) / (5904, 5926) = 1.08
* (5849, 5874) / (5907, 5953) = 1.03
